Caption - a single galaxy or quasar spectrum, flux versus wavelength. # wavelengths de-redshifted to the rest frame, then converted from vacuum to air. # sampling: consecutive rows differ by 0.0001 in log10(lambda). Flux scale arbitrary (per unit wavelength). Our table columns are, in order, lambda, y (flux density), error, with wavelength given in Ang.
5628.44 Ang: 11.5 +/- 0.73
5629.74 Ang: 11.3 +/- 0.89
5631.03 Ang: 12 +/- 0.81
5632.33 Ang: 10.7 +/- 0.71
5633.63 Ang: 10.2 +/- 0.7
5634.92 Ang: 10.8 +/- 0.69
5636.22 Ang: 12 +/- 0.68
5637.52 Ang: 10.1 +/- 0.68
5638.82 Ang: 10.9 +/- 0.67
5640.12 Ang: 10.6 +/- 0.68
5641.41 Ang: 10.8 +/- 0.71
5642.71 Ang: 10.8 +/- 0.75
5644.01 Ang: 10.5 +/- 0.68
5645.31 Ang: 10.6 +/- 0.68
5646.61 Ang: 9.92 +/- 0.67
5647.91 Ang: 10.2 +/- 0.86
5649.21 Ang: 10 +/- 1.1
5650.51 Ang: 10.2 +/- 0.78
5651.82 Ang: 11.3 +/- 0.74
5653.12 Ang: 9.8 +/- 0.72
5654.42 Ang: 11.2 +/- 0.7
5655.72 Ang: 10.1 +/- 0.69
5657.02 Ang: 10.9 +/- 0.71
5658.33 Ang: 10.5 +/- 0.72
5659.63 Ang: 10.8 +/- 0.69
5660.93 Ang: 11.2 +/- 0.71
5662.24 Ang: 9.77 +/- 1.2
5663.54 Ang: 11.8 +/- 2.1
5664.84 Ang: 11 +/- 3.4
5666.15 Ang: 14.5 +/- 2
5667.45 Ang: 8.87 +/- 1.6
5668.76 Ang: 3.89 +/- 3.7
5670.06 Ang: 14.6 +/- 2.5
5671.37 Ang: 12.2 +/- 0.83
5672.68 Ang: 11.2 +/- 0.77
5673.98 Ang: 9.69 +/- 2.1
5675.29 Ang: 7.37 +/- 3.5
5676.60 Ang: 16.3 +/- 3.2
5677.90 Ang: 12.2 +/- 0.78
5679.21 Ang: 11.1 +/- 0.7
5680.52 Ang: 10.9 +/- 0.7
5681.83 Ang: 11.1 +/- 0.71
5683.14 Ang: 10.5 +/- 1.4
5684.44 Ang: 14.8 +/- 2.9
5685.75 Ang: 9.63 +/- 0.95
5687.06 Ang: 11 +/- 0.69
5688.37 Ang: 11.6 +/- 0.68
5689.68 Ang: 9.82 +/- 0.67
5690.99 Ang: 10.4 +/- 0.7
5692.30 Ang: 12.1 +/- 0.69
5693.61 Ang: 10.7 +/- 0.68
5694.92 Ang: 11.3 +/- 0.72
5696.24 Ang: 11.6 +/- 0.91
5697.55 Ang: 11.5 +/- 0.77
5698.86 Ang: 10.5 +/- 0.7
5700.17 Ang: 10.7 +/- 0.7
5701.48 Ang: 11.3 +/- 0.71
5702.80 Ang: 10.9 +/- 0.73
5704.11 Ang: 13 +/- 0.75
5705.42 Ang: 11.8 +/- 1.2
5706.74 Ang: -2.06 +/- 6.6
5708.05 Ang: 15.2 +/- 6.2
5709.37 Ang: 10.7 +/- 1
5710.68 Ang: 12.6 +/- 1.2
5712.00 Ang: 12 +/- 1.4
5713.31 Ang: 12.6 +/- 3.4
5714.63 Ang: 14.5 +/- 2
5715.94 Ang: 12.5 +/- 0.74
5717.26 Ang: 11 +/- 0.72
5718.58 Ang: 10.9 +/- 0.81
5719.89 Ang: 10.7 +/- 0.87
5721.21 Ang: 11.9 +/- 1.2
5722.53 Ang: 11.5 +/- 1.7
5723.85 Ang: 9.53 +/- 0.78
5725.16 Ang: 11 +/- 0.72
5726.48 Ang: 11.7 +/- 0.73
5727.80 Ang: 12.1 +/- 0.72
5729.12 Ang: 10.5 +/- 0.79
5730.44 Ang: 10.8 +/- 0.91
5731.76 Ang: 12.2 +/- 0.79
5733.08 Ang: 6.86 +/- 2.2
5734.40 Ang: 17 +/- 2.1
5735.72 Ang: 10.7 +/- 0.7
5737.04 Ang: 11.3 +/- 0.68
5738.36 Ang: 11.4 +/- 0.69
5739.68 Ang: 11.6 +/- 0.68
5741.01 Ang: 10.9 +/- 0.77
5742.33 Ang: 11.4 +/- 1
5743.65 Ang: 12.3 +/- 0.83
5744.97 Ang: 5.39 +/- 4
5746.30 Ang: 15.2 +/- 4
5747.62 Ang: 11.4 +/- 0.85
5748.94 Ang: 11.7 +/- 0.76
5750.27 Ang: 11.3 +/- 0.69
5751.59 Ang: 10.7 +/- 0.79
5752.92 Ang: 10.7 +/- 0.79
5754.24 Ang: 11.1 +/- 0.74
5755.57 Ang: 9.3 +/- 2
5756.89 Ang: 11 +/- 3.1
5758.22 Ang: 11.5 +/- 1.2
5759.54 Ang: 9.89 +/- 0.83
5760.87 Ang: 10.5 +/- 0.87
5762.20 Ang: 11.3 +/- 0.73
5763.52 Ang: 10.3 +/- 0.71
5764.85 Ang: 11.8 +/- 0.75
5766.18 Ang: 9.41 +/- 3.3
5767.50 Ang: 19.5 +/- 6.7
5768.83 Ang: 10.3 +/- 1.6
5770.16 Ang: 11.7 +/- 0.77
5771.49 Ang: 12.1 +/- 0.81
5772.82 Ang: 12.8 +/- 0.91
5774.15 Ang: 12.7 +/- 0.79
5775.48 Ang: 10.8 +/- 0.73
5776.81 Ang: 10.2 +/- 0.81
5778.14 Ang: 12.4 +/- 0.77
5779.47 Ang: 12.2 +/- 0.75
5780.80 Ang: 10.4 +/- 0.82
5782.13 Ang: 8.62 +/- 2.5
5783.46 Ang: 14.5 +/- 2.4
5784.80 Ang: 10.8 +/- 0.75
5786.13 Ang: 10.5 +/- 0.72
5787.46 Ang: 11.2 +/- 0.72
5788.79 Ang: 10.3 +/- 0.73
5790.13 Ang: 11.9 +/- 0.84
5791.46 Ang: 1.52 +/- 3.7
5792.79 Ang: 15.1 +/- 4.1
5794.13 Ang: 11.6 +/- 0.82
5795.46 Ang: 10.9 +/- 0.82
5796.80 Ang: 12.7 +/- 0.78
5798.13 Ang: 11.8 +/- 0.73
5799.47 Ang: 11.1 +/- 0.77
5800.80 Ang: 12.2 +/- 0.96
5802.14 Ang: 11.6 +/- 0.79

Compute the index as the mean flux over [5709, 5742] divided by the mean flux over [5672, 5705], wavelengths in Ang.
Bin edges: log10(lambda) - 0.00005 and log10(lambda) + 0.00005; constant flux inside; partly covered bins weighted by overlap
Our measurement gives 1.03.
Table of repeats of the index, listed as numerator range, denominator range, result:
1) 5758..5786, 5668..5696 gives 1.05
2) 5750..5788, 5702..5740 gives 1.01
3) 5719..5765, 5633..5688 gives 1.02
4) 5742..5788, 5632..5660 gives 1.07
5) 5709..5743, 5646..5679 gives 1.07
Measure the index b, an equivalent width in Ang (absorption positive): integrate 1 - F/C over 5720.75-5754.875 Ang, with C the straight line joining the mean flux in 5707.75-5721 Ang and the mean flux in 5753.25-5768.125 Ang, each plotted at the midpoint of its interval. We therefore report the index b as 1.57 Ang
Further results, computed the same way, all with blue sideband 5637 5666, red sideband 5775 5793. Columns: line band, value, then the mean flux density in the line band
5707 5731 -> -2.00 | 11.5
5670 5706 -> -2.41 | 11.4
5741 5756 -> -0.47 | 11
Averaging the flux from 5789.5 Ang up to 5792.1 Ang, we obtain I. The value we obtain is 6.7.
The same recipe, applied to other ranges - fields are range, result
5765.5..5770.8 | 12.7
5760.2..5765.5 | 11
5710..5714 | 12.4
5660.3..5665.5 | 10.9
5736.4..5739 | 11.4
